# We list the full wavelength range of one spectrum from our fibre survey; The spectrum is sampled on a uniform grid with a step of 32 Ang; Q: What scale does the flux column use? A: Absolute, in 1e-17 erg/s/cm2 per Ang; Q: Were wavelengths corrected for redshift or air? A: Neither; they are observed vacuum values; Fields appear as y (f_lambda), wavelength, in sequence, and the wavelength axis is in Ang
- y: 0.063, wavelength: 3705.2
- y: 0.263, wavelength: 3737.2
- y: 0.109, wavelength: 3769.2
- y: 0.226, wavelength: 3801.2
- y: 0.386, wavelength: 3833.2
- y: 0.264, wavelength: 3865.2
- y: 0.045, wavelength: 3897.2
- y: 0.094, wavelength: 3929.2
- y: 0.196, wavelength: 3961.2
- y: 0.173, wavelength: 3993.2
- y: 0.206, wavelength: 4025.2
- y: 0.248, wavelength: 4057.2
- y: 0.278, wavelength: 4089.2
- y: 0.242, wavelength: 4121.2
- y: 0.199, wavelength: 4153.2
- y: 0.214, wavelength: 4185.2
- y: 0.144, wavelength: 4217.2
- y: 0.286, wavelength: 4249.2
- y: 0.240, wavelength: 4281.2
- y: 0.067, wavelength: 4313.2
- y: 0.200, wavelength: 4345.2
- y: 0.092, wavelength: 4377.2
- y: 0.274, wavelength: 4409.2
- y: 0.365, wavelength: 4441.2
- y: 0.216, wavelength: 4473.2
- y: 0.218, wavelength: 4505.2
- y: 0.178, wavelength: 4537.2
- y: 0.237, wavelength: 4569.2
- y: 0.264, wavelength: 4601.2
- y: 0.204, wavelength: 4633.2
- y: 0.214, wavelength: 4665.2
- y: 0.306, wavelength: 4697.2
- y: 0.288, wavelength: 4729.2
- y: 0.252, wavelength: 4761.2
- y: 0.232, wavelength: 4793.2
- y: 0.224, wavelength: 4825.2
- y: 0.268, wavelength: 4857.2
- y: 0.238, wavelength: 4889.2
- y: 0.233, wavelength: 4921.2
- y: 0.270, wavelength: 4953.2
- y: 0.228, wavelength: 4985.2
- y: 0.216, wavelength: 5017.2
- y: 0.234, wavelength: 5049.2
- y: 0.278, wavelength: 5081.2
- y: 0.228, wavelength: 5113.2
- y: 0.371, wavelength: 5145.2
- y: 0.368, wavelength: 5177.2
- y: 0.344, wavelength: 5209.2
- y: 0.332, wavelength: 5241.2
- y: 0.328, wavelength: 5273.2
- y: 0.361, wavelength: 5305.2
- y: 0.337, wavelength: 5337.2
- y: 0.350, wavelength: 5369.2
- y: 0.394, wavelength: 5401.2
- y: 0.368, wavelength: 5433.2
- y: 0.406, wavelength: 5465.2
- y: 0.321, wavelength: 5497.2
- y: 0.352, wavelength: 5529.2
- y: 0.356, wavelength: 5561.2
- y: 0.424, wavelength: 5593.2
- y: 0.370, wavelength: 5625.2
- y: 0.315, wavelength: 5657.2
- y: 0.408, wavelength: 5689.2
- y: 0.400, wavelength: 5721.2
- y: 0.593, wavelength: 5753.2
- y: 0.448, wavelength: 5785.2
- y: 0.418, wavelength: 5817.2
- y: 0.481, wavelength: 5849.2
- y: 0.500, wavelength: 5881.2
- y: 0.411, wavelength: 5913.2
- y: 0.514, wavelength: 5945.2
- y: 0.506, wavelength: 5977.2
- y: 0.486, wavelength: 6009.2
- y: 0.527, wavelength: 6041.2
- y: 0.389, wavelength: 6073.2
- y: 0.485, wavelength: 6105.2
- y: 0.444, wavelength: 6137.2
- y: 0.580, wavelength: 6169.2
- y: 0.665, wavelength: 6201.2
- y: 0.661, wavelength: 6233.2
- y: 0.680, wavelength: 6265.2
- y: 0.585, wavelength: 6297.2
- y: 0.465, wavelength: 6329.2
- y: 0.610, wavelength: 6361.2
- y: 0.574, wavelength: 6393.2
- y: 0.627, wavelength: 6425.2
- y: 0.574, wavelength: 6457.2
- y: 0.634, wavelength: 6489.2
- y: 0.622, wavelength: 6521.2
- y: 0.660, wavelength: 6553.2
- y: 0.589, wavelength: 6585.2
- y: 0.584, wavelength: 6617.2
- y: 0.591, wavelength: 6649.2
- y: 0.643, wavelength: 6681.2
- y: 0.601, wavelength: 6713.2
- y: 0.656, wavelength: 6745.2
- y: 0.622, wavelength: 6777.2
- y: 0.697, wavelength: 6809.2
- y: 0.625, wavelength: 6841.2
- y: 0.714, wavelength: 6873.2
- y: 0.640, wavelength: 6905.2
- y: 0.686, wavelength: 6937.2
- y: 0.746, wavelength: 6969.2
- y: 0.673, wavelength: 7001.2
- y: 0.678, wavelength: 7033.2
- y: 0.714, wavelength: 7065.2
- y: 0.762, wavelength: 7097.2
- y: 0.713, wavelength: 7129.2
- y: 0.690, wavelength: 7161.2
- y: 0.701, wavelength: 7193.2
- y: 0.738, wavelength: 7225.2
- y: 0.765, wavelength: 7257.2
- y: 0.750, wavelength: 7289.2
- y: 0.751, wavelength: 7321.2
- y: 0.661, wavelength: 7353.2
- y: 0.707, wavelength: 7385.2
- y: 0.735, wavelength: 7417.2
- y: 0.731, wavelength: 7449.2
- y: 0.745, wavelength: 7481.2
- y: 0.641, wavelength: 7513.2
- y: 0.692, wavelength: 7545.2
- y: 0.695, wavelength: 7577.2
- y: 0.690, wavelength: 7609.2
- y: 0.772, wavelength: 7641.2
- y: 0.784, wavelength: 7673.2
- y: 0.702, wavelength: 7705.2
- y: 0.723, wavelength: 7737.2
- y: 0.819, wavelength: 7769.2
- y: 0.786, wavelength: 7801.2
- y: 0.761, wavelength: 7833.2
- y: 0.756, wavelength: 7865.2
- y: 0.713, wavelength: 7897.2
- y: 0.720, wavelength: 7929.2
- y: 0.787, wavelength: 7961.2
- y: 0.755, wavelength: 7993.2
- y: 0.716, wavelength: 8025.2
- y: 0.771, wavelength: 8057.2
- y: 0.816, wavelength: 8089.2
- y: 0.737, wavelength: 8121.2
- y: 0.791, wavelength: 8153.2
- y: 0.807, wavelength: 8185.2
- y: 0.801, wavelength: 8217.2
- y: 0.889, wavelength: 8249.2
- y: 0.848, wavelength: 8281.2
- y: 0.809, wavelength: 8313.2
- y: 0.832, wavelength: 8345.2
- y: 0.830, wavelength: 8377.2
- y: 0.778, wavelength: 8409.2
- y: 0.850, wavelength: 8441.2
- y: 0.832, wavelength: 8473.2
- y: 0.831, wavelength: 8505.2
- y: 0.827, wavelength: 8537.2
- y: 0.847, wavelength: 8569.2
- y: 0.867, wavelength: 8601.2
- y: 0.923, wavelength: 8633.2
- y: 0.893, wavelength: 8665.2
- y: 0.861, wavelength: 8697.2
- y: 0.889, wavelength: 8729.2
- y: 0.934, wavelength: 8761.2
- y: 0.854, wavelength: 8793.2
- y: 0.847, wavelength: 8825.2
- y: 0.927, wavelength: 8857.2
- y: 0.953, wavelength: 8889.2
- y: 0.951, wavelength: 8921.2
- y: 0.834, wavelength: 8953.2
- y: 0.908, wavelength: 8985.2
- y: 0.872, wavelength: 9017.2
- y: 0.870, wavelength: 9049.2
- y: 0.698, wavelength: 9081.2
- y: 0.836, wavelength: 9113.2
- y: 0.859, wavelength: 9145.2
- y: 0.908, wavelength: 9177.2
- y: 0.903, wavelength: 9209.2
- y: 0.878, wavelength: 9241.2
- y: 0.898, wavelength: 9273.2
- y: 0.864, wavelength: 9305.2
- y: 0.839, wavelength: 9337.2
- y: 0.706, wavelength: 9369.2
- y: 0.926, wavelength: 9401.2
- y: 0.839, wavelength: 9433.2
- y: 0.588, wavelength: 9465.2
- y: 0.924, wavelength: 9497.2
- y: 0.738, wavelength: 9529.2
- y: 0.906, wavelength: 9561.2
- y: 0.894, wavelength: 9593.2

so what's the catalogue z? 0.542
